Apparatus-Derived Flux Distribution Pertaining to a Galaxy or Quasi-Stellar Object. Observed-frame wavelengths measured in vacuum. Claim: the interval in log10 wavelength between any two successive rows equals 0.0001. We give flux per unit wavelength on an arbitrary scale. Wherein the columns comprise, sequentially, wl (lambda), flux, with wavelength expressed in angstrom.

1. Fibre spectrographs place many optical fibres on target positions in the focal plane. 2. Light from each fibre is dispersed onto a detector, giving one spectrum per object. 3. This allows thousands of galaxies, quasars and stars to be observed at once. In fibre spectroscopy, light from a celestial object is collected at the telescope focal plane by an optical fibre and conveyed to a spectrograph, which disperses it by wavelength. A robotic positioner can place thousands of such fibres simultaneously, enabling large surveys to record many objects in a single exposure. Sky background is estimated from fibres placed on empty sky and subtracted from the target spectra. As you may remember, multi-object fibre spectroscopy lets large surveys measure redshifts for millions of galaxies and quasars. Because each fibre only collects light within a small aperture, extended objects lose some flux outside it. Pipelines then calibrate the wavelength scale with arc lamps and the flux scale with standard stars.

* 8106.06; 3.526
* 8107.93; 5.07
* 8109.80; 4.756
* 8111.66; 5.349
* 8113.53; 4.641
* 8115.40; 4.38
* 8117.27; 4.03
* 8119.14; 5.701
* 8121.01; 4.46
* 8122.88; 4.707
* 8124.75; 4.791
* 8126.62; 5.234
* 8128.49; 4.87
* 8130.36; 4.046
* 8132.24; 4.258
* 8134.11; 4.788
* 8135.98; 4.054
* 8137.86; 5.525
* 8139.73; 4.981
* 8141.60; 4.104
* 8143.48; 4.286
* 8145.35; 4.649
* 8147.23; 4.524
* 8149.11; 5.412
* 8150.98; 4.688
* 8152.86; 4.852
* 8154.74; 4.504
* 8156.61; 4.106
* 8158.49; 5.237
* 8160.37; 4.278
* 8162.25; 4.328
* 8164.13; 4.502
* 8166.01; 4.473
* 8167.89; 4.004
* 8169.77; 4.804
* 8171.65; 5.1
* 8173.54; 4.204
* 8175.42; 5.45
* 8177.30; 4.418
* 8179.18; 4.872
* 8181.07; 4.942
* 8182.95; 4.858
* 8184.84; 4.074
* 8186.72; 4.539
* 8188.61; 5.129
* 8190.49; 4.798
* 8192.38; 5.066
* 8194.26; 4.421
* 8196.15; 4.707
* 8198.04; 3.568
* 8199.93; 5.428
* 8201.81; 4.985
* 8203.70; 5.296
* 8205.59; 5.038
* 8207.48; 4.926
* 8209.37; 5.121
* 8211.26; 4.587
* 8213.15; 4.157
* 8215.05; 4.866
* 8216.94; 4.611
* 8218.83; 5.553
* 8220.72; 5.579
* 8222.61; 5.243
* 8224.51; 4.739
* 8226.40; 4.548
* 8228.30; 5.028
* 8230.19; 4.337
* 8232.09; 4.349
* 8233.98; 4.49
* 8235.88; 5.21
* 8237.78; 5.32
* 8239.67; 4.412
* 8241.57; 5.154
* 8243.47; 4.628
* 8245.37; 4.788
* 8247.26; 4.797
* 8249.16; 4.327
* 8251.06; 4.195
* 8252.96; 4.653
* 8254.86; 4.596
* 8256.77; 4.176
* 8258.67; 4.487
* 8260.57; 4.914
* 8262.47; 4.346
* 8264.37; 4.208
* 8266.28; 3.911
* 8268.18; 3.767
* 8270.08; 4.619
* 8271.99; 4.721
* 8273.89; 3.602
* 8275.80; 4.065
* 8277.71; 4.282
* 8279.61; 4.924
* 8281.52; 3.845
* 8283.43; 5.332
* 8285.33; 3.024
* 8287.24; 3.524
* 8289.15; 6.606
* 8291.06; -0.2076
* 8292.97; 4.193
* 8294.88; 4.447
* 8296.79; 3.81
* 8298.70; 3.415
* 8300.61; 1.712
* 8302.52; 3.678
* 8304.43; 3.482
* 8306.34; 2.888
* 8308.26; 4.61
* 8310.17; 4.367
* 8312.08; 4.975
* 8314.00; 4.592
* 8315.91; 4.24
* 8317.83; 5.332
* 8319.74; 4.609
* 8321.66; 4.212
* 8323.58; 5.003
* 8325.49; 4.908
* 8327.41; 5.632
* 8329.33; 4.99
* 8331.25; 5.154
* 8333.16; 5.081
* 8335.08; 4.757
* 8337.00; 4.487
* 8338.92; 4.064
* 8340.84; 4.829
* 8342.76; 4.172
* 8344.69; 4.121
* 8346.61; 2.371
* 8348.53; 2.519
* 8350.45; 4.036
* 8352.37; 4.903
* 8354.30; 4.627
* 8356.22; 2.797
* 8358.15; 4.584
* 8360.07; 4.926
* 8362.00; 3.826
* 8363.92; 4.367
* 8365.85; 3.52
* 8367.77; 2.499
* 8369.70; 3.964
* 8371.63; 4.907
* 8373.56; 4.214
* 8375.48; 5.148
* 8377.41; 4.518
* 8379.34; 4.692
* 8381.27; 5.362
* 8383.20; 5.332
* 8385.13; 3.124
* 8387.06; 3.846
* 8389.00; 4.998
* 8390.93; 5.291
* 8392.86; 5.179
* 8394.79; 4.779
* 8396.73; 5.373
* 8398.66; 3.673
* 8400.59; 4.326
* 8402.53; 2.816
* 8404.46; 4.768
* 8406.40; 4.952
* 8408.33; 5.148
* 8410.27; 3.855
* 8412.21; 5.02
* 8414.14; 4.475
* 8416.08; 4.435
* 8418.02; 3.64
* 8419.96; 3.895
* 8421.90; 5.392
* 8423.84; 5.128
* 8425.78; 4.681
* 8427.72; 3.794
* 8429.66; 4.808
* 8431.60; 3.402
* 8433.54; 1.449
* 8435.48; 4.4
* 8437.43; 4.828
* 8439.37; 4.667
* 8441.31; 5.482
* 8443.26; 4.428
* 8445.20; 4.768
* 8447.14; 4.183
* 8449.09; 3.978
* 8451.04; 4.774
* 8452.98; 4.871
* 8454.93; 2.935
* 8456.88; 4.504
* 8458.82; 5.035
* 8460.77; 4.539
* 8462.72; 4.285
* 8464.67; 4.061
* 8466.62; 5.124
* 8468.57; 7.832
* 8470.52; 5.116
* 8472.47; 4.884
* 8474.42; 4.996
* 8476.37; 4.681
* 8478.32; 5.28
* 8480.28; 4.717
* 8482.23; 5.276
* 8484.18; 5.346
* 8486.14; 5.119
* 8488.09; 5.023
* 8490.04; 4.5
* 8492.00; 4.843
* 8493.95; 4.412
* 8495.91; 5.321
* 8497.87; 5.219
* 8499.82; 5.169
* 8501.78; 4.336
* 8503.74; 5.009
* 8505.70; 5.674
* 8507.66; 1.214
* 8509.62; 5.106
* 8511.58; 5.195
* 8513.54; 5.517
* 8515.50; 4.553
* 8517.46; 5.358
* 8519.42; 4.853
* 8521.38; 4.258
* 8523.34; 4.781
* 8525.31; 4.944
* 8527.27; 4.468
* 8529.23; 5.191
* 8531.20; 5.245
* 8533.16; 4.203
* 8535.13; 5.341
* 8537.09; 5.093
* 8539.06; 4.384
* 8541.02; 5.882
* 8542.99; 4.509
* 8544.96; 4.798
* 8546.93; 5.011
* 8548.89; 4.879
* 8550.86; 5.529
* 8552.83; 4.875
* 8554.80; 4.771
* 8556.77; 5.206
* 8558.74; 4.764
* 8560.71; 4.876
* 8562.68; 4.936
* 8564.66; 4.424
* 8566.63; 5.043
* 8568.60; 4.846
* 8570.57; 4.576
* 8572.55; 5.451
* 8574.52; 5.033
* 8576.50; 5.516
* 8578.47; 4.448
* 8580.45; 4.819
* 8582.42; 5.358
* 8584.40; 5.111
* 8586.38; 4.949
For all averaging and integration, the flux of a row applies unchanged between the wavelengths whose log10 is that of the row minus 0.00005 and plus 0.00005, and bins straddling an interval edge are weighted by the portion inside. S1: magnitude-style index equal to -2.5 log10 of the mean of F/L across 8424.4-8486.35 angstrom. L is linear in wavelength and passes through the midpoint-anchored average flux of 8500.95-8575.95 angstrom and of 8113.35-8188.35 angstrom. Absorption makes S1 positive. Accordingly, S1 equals 0.04 mag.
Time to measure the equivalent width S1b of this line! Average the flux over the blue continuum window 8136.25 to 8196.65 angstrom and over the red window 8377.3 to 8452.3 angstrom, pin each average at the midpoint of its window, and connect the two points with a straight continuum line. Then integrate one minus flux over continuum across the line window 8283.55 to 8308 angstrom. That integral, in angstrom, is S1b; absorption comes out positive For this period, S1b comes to 5.78 angstrom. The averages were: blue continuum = 4.68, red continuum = 4.45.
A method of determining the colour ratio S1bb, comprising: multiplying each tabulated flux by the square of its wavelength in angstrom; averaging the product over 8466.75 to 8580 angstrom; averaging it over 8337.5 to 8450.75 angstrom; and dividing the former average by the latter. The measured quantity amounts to 1.2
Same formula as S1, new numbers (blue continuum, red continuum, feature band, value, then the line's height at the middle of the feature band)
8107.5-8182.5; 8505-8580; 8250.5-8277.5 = 0.10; 4.74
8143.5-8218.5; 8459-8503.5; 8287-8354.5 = 0.16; 4.85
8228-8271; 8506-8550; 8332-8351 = 0.14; 4.62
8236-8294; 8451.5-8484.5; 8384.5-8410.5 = 0.05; 4.7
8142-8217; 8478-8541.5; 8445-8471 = 0.03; 4.83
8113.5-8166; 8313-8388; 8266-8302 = 0.15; 4.45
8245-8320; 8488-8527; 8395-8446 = 0.03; 4.51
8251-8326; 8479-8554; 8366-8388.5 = 0.03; 4.43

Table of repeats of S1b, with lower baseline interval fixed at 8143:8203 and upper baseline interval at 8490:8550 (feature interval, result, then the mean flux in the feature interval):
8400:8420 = 1.9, 4.32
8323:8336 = -0.9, 5.08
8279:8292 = 2.4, 3.84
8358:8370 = 2.1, 3.91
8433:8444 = 1.1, 4.31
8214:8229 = -1.0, 5.01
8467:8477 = -1.5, 5.51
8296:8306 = 3.3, 3.19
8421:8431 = 0.2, 4.71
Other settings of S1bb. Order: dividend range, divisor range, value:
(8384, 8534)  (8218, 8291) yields 1.08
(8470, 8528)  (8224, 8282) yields 1.14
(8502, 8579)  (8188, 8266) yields 1.11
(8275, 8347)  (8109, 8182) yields 0.94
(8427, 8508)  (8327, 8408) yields 1.09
